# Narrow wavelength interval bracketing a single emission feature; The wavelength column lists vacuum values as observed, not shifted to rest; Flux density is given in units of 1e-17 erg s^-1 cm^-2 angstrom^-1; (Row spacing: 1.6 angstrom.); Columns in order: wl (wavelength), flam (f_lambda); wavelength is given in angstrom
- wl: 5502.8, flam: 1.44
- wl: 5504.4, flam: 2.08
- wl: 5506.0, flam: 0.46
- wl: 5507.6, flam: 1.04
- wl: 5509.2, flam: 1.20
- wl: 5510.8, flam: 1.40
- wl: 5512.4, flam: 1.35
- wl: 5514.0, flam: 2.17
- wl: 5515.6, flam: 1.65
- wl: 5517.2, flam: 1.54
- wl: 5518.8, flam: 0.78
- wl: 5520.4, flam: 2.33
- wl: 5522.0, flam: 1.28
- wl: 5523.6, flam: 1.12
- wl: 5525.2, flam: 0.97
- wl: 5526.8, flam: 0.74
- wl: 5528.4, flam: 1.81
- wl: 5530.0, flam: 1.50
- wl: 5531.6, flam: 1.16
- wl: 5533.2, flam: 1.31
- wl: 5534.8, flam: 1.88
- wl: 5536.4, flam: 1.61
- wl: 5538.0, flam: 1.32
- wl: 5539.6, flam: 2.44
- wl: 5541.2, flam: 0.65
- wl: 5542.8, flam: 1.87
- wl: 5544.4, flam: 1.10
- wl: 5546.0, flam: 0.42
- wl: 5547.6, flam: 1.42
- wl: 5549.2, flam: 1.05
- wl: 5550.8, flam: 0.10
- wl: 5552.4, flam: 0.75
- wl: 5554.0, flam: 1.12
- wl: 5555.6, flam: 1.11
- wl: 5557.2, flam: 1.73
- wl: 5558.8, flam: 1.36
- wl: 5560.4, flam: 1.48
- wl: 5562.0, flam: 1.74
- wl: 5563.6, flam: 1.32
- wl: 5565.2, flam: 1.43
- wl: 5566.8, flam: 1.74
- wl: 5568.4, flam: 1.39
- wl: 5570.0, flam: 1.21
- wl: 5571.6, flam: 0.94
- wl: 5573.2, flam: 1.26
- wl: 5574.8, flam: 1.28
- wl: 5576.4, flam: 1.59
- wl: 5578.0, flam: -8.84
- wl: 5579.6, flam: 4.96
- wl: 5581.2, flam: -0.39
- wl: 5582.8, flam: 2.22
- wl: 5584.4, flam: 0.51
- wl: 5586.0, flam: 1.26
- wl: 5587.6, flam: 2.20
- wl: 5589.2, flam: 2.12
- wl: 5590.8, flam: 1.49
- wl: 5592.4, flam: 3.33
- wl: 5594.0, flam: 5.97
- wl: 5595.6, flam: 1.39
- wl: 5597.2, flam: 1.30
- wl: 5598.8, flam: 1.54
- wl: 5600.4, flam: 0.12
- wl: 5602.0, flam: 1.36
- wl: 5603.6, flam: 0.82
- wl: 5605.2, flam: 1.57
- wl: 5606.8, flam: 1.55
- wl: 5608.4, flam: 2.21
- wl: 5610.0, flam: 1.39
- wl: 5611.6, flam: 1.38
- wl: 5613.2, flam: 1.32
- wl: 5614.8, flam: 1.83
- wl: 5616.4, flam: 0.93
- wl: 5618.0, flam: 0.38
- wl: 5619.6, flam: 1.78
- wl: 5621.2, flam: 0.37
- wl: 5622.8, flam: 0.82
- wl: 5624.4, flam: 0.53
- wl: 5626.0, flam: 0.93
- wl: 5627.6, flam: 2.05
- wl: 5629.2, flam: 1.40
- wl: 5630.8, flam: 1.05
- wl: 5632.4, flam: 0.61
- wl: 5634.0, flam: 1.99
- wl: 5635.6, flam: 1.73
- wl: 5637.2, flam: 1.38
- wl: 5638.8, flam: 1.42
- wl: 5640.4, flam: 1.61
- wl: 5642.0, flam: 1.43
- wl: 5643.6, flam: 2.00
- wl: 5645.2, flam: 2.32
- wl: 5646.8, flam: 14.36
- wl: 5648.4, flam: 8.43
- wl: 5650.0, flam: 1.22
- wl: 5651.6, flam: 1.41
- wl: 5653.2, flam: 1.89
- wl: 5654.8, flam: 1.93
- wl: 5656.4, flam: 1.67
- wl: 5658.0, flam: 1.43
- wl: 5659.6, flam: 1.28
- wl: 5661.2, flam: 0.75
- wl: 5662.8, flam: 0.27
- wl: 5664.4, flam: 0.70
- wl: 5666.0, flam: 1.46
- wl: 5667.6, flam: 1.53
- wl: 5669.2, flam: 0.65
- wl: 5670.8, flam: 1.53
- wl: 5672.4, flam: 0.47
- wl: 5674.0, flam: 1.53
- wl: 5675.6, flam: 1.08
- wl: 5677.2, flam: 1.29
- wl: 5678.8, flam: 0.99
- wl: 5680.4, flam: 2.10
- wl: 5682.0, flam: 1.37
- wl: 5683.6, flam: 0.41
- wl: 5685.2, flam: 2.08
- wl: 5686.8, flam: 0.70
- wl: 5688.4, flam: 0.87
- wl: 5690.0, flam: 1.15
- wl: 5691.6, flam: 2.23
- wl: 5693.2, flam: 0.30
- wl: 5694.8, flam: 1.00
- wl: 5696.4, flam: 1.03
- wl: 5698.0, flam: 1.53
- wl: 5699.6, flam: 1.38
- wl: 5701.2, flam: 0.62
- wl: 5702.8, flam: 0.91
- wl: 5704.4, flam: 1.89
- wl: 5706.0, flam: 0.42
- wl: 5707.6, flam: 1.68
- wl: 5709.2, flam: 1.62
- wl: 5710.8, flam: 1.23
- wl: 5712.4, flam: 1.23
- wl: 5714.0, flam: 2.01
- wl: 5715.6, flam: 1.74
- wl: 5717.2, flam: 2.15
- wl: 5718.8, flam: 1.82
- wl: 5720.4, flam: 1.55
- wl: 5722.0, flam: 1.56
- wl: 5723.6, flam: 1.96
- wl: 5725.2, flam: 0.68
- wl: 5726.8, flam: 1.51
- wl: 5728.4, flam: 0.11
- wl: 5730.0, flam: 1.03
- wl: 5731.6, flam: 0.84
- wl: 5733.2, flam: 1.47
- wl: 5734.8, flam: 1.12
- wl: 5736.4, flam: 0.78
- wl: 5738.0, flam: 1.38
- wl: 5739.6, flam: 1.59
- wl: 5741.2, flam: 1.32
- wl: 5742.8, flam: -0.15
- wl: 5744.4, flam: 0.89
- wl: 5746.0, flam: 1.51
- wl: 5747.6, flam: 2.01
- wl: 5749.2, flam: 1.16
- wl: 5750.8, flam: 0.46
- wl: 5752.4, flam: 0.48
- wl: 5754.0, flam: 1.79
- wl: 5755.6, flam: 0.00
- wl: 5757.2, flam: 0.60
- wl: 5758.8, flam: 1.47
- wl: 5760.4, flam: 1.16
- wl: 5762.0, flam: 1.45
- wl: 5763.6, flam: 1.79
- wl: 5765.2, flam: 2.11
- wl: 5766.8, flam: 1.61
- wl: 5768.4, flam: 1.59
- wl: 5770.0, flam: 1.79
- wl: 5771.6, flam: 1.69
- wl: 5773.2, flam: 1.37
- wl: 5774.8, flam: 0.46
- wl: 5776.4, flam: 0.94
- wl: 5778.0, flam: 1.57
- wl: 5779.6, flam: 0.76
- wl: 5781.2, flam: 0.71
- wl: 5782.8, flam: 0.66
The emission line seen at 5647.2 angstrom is [O III]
